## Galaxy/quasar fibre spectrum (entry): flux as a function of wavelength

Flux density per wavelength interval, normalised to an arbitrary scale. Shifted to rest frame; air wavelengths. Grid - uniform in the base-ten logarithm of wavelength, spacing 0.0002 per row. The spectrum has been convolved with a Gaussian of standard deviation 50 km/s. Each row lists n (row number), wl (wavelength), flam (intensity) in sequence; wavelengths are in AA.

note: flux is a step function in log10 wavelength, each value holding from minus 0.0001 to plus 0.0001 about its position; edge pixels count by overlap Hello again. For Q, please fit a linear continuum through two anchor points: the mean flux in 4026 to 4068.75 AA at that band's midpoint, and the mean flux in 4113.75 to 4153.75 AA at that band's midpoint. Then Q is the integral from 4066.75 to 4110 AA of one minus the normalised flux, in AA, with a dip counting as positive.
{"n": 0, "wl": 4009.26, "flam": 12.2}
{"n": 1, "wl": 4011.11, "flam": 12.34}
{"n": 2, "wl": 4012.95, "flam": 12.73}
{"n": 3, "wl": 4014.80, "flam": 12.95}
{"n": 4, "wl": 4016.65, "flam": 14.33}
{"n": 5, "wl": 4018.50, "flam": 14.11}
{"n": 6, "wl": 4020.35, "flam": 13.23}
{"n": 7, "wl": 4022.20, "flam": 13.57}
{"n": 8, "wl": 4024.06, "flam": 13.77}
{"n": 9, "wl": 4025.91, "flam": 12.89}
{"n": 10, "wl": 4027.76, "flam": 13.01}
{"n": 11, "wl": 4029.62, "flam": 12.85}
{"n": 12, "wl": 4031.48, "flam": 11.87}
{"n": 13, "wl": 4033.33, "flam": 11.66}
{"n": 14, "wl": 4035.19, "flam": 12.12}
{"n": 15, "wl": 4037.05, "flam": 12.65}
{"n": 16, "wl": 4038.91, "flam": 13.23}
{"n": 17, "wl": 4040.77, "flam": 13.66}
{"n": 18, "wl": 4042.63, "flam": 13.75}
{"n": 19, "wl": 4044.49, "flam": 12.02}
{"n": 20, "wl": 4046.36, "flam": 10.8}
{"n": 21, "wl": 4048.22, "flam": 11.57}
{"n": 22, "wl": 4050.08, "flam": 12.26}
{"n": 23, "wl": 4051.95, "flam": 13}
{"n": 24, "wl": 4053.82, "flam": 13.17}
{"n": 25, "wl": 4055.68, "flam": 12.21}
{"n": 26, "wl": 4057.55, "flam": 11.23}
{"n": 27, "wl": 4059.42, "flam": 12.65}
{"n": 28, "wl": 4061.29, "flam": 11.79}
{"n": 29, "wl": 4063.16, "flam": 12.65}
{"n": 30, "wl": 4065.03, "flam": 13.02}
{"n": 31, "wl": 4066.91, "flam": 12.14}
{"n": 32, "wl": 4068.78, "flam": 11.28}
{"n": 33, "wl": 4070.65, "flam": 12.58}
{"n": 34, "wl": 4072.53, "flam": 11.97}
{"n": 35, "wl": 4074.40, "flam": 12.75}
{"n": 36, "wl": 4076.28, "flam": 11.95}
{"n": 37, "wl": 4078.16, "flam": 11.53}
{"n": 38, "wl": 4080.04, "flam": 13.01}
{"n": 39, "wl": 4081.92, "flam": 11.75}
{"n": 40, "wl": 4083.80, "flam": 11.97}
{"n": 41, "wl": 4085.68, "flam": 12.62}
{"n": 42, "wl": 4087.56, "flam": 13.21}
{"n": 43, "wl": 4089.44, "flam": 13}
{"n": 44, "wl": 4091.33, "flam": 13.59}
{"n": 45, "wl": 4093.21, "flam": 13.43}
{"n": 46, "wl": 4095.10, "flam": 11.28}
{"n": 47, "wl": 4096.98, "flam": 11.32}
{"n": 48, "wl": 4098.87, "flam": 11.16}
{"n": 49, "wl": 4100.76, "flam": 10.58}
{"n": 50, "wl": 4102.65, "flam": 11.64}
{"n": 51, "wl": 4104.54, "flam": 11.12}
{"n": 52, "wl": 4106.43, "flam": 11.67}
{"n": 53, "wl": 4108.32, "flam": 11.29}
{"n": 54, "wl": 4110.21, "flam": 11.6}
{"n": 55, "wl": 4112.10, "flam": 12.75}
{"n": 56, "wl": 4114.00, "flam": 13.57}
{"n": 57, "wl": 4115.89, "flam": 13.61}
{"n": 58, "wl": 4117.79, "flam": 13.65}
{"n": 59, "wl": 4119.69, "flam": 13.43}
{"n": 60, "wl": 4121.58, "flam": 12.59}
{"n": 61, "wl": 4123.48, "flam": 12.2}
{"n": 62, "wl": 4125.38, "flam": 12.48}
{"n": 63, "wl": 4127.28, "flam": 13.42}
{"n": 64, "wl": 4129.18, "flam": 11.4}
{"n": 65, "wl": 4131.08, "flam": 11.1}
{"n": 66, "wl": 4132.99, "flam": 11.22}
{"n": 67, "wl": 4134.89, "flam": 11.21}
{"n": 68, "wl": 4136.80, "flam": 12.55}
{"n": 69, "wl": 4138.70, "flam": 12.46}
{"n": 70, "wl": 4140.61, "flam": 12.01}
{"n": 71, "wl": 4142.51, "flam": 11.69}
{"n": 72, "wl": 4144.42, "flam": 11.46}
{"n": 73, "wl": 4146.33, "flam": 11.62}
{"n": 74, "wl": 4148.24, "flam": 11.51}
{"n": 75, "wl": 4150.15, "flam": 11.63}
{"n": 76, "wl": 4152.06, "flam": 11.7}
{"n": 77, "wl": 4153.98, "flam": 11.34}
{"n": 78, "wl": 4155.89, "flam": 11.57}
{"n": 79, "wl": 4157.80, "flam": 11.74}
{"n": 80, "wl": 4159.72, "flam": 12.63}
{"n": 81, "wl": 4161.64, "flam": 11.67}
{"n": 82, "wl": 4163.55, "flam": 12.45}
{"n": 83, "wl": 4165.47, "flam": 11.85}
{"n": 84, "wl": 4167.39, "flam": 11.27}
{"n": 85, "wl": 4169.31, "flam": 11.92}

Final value 1.0 AA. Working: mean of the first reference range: 12.4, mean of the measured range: 12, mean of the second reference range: 12.2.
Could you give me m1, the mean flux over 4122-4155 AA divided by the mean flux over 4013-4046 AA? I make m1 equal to 0.9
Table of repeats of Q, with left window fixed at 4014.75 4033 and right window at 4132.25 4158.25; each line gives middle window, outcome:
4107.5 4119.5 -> -0.7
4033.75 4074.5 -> 1.5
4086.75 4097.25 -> -0.3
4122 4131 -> -0.2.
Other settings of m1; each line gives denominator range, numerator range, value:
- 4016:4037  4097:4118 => 0.92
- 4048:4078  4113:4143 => 1.01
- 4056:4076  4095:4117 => 0.97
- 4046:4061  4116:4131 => 1.04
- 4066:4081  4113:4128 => 1.08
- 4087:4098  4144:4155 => 0.92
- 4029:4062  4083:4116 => 0.98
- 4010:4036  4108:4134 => 0.96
